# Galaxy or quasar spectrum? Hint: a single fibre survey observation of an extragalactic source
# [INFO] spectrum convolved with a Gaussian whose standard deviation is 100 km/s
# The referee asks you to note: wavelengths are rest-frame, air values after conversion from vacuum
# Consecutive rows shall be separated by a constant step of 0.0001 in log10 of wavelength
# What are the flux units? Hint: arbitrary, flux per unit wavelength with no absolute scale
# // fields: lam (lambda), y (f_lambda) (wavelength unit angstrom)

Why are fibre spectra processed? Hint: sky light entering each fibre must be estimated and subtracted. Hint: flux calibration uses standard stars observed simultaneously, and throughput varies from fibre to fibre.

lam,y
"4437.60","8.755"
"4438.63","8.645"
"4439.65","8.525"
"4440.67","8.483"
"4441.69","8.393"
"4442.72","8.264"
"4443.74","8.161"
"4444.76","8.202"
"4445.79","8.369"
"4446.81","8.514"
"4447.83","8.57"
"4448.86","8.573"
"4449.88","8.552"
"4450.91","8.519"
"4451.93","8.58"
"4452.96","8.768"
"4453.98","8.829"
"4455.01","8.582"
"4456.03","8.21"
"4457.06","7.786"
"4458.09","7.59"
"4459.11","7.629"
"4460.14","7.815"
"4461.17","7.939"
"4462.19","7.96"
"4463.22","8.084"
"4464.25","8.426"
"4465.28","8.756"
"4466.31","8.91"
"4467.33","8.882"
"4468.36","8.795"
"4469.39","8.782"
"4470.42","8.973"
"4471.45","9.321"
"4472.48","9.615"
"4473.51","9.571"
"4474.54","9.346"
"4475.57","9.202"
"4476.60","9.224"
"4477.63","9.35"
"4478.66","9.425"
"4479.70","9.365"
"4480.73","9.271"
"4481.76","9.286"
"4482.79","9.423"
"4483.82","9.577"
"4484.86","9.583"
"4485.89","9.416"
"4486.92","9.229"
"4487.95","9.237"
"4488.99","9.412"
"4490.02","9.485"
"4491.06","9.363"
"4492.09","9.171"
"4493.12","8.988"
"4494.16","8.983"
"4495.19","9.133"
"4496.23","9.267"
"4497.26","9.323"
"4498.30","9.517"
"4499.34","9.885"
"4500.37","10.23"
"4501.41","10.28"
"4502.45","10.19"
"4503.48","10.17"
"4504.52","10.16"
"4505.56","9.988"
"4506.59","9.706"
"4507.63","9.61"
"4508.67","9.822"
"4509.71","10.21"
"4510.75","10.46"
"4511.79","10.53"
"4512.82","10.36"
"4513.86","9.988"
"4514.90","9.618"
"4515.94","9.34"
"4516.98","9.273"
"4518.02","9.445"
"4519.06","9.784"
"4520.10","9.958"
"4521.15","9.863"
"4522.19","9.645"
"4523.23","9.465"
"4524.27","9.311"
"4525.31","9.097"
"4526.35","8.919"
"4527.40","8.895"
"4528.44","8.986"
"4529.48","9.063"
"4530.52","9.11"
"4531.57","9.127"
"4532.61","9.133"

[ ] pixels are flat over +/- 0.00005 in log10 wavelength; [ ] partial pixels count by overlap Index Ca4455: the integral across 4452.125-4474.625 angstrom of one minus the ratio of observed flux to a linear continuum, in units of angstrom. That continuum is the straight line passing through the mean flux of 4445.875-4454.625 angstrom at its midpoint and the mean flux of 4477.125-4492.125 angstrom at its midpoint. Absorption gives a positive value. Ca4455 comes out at 0.9 angstrom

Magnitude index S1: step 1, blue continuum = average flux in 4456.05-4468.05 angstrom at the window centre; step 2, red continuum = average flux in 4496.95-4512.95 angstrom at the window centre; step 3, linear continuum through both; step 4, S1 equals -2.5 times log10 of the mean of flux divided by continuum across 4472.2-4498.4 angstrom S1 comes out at -0.02 mag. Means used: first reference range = 8.17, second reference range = 10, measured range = 9.33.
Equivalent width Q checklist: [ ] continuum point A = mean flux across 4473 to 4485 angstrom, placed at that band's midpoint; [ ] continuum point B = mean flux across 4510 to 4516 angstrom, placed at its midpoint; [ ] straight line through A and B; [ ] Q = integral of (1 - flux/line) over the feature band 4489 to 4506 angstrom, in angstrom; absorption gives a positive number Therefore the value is 0.3 angstrom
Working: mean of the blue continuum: 9.38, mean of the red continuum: 10.1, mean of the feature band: 9.62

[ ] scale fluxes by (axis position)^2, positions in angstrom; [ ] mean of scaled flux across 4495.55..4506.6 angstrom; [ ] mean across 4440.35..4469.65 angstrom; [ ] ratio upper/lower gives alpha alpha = 1.20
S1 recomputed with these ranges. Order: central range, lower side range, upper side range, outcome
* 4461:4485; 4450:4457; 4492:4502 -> -0.01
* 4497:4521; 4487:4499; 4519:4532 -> -0.07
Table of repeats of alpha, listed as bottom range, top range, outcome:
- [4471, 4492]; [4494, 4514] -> 1.07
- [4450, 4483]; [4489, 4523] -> 1.13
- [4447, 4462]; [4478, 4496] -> 1.14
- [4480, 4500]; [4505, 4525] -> 1.06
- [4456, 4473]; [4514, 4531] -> 1.14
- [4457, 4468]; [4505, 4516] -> 1.25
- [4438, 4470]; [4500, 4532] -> 1.19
